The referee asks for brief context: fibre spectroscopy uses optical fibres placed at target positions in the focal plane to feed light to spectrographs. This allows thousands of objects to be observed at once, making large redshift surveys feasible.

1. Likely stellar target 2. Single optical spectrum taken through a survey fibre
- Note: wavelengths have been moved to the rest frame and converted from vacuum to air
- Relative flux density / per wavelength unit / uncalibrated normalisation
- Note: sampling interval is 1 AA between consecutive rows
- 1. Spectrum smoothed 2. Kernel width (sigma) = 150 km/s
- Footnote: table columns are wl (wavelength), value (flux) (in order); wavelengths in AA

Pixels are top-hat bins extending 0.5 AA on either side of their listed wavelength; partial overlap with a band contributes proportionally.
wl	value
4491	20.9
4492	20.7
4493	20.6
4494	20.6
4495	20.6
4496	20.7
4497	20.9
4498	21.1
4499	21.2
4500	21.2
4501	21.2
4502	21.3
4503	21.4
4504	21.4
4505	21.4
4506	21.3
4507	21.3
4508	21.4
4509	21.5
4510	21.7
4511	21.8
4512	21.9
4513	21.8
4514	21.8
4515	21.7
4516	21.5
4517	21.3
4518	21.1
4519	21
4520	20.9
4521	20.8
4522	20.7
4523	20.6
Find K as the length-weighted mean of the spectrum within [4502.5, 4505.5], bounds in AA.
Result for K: 21.4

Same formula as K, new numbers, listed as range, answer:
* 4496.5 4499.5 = 21.1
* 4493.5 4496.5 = 20.6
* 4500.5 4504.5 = 21.3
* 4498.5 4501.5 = 21.2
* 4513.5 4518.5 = 21.5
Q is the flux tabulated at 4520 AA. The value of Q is 20.9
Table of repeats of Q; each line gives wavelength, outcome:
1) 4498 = 21.1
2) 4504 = 21.4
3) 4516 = 21.5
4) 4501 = 21.2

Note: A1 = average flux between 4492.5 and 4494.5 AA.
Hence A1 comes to 20.6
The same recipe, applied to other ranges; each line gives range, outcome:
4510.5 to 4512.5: 21.9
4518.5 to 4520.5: 20.9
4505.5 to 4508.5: 21.3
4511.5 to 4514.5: 21.8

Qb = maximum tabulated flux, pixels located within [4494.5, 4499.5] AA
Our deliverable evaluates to 21.2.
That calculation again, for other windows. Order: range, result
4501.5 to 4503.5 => 21.4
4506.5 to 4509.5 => 21.5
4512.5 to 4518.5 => 21.8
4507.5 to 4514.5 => 21.9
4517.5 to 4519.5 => 21.1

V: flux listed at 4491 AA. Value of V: 20.9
